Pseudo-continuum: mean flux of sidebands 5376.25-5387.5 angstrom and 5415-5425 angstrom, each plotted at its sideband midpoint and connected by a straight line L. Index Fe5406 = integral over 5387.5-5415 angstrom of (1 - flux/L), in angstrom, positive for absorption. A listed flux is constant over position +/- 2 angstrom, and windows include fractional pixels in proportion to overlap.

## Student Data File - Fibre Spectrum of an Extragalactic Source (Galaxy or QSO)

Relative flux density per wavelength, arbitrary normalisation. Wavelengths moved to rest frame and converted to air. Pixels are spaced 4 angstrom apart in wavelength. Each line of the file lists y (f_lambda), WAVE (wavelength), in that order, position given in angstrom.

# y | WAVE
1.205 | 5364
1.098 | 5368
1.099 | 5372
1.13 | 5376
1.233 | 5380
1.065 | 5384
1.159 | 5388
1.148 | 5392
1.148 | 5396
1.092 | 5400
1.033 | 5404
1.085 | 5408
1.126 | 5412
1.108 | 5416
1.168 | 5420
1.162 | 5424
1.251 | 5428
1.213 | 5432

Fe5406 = 0.9 angstrom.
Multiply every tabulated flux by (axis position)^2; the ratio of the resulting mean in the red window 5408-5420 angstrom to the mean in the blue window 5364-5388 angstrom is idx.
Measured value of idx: 1.00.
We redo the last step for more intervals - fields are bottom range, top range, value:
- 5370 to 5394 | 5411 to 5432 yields 1.04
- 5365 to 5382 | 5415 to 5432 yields 1.05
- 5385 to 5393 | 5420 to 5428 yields 1.05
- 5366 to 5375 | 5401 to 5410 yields 0.98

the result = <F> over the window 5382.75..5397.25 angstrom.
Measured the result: 1.13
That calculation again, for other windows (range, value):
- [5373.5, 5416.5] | 1.12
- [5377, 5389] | 1.15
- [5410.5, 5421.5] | 1.13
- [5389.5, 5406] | 1.11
